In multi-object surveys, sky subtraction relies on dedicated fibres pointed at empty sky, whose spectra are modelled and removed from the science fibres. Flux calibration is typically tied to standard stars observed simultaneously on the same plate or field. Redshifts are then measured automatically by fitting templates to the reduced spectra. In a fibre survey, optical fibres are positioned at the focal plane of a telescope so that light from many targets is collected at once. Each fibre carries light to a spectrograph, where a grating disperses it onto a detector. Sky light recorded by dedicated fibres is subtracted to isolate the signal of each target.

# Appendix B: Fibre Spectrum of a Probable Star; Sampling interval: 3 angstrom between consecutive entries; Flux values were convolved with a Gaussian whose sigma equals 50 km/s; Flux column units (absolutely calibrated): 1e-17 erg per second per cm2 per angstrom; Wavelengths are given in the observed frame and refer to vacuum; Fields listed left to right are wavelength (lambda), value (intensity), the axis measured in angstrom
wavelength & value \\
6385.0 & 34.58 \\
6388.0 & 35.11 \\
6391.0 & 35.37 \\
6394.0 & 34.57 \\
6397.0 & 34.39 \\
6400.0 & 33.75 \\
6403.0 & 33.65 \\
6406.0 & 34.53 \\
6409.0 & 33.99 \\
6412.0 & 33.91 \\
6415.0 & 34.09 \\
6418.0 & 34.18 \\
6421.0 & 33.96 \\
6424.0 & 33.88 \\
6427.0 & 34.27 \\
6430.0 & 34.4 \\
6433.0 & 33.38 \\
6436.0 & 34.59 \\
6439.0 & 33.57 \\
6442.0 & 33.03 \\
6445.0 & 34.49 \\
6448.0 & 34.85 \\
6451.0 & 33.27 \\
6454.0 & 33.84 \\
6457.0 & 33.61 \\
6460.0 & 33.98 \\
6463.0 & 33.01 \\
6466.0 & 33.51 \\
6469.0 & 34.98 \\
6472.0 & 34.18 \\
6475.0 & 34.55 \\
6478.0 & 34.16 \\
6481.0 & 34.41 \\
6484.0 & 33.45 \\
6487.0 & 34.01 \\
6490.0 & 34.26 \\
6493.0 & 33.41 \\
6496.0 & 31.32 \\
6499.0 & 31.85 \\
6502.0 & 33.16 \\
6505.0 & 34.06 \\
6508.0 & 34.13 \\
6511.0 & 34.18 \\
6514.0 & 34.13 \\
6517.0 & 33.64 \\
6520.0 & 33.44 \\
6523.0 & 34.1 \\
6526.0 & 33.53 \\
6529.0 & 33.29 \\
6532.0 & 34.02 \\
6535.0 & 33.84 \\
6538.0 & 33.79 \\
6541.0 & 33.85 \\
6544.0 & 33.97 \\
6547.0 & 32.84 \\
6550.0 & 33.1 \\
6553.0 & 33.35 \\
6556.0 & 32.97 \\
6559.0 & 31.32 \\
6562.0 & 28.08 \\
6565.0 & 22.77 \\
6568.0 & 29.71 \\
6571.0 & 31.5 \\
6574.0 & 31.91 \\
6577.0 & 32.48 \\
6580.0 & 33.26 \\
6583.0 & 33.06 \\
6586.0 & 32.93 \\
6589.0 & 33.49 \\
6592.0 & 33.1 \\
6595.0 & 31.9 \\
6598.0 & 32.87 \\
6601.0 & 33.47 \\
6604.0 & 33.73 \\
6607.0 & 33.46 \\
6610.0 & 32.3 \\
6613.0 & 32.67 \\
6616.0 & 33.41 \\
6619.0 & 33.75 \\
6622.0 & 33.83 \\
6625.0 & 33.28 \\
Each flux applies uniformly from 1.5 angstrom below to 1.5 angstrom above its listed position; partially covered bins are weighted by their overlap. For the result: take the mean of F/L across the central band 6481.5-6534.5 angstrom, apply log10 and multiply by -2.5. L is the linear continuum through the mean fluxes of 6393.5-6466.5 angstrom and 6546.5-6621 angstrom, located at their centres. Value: -0.02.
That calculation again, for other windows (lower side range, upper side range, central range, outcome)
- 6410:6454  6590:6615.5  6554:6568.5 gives 0.14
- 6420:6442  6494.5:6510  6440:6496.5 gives -0.01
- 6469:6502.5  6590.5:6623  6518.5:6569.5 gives 0.04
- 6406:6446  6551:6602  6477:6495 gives -0.03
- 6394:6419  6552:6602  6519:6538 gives -0.05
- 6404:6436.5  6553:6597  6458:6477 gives -0.02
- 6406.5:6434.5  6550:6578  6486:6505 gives -0.03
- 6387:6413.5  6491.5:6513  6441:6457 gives 0.00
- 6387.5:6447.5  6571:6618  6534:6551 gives -0.01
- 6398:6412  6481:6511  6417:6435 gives -0.01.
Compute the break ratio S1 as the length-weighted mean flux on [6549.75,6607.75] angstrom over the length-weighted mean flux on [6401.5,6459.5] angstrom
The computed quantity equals 0.94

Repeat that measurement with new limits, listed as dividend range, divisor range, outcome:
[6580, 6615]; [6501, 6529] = 0.98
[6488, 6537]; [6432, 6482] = 0.99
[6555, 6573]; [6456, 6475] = 0.87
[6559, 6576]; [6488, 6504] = 0.89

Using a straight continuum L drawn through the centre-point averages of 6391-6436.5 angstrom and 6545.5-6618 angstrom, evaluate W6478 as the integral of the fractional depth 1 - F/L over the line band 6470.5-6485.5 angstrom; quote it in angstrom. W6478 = -0.4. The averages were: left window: 34.1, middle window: 34.1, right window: 32.1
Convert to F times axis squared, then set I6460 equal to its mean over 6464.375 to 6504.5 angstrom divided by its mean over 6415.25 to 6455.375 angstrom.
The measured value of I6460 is 1.01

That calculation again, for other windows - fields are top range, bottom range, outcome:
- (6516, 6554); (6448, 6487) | 1.01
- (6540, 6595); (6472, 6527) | 0.97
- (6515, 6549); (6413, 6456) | 1.02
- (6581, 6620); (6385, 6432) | 1.02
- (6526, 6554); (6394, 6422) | 1.03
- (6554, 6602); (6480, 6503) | 0.98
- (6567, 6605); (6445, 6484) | 0.99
